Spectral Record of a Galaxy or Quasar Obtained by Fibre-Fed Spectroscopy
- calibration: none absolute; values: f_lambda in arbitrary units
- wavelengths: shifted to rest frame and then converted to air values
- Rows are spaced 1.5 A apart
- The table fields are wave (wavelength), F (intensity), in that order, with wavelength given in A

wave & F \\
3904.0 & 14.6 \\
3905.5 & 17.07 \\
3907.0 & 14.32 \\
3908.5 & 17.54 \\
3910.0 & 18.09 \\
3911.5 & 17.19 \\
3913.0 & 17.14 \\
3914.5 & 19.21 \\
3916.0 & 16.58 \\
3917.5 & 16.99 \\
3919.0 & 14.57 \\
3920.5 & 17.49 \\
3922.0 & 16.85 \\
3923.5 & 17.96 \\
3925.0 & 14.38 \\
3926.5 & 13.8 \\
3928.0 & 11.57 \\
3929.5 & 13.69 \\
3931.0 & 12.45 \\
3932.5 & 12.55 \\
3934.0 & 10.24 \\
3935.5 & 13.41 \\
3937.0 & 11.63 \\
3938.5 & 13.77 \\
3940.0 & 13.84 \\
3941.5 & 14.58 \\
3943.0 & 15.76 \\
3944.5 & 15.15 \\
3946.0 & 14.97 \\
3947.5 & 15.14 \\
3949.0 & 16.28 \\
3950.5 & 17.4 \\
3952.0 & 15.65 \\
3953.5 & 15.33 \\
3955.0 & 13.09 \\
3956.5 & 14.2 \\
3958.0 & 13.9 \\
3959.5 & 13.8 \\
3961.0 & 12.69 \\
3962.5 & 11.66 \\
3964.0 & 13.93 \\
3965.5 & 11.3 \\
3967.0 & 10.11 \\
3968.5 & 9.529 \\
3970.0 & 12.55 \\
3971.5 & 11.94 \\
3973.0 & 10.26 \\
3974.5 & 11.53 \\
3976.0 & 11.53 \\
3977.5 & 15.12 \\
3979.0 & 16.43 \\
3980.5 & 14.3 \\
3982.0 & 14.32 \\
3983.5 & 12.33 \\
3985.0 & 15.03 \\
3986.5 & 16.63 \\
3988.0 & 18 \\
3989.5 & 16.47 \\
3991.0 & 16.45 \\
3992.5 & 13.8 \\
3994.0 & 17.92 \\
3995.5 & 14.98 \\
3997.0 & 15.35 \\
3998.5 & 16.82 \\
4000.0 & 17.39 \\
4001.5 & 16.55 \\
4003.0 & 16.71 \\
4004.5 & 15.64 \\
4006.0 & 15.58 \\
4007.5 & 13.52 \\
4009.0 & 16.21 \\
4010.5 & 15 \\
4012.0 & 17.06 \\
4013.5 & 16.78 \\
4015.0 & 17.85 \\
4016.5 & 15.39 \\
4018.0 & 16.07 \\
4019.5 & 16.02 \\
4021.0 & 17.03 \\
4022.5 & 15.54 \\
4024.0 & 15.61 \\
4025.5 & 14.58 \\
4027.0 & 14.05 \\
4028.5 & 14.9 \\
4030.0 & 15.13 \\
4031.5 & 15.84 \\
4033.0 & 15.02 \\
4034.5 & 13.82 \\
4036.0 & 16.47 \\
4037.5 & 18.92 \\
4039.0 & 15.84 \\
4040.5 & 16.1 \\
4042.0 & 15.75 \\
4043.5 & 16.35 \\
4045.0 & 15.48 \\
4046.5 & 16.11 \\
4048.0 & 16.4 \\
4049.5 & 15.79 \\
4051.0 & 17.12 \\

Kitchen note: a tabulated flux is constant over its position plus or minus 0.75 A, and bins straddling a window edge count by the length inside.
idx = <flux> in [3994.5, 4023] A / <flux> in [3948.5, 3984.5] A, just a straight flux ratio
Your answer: 1.2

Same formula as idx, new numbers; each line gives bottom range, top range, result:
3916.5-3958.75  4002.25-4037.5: 1.08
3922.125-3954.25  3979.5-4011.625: 1.10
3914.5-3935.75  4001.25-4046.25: 1.08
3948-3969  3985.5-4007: 1.20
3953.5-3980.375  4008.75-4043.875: 1.25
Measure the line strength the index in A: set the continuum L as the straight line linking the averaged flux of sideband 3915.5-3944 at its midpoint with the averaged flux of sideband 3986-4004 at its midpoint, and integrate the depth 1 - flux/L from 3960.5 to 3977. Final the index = 4.21 A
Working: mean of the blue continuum 14.3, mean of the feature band 11.6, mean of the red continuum 16.4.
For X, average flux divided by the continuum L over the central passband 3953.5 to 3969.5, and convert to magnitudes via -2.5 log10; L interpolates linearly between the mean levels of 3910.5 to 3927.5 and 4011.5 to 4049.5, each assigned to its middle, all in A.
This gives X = 0.28 mag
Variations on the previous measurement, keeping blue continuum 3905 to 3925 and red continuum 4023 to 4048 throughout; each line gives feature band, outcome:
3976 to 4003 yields 0.031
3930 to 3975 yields 0.235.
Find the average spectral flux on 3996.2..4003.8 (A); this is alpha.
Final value 16.5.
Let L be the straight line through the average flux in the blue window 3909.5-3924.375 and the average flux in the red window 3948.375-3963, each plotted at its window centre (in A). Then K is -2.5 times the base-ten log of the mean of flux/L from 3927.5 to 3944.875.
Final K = 0.19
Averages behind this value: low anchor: 17.2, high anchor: 14.4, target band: 13.2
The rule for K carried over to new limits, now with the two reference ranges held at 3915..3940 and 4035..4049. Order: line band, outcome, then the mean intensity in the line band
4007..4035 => 0.02 mag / 15.6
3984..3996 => -0.05 mag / 16.1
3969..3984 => 0.17 mag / 13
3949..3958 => -0.03 mag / 15.1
